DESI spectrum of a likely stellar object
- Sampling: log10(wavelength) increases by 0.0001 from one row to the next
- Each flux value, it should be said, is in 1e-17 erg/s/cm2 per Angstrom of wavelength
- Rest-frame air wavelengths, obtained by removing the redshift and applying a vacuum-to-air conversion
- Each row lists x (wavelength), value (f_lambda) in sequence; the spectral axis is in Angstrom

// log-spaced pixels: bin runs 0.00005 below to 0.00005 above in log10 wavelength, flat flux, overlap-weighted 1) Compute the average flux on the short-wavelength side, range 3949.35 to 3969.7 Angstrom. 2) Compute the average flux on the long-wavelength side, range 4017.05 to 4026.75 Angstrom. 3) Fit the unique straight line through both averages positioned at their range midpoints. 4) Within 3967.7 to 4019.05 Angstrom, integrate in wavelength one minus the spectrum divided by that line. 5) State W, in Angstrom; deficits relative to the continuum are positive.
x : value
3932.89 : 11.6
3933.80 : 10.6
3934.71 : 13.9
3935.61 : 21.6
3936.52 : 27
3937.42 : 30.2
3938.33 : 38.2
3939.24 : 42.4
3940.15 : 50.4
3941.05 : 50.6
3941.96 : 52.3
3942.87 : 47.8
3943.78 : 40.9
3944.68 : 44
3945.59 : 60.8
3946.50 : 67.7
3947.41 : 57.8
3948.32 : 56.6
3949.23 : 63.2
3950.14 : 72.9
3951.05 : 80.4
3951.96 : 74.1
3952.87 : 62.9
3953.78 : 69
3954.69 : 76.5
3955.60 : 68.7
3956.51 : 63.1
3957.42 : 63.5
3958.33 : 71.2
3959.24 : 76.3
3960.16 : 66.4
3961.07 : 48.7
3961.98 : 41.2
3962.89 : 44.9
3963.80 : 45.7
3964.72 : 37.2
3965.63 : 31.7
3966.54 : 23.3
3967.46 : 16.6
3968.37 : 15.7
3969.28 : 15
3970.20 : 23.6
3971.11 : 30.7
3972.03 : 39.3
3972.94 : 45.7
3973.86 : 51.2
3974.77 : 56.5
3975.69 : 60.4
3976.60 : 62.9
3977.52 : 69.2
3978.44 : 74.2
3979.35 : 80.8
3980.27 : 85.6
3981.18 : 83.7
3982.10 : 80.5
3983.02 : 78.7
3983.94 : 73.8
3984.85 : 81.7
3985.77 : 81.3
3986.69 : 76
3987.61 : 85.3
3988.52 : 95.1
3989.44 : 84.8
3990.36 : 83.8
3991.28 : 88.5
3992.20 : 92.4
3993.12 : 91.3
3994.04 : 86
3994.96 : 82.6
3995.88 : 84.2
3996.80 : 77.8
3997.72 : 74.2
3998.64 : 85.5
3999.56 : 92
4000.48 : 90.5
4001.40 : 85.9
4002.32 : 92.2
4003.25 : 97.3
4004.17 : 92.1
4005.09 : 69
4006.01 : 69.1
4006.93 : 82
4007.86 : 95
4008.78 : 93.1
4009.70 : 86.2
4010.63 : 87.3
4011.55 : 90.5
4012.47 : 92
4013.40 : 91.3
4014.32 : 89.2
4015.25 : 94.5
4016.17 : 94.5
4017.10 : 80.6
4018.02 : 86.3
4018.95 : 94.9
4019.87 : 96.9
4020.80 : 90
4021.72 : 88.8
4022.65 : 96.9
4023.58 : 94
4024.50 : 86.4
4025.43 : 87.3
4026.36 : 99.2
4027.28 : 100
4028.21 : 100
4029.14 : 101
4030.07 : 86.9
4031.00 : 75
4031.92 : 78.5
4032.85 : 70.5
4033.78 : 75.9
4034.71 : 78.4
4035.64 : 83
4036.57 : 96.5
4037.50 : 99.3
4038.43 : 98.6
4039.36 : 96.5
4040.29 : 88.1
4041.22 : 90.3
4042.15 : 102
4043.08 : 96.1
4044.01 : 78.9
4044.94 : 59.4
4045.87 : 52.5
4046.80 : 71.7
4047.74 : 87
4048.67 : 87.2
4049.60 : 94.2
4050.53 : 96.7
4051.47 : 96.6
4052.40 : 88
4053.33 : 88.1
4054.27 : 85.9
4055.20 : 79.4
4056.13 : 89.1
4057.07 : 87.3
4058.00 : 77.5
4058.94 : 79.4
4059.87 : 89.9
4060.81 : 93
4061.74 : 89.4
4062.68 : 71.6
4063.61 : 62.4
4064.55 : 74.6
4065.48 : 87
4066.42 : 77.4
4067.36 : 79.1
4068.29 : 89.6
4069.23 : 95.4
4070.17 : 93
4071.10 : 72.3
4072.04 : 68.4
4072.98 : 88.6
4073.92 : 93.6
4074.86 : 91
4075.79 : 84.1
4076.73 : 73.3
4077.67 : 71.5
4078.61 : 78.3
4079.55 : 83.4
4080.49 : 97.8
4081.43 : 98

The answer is -1.49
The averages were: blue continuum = 53.2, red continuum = 91.4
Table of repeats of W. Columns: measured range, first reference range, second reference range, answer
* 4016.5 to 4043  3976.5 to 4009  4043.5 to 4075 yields -2.3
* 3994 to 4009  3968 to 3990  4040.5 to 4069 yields -3.3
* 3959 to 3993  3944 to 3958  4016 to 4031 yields 6.7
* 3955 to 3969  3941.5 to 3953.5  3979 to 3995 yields 4.2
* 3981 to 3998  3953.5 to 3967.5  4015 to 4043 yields -3.5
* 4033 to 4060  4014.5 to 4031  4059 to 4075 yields 0.5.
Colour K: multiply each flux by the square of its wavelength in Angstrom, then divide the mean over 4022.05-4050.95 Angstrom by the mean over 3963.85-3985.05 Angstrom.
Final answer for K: 1.7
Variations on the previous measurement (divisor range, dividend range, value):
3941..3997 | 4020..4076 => 1.42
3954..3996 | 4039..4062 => 1.40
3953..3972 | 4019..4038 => 1.99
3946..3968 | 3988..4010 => 1.54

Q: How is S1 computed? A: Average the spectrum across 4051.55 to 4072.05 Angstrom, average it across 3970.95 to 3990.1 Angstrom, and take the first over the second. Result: 1.2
